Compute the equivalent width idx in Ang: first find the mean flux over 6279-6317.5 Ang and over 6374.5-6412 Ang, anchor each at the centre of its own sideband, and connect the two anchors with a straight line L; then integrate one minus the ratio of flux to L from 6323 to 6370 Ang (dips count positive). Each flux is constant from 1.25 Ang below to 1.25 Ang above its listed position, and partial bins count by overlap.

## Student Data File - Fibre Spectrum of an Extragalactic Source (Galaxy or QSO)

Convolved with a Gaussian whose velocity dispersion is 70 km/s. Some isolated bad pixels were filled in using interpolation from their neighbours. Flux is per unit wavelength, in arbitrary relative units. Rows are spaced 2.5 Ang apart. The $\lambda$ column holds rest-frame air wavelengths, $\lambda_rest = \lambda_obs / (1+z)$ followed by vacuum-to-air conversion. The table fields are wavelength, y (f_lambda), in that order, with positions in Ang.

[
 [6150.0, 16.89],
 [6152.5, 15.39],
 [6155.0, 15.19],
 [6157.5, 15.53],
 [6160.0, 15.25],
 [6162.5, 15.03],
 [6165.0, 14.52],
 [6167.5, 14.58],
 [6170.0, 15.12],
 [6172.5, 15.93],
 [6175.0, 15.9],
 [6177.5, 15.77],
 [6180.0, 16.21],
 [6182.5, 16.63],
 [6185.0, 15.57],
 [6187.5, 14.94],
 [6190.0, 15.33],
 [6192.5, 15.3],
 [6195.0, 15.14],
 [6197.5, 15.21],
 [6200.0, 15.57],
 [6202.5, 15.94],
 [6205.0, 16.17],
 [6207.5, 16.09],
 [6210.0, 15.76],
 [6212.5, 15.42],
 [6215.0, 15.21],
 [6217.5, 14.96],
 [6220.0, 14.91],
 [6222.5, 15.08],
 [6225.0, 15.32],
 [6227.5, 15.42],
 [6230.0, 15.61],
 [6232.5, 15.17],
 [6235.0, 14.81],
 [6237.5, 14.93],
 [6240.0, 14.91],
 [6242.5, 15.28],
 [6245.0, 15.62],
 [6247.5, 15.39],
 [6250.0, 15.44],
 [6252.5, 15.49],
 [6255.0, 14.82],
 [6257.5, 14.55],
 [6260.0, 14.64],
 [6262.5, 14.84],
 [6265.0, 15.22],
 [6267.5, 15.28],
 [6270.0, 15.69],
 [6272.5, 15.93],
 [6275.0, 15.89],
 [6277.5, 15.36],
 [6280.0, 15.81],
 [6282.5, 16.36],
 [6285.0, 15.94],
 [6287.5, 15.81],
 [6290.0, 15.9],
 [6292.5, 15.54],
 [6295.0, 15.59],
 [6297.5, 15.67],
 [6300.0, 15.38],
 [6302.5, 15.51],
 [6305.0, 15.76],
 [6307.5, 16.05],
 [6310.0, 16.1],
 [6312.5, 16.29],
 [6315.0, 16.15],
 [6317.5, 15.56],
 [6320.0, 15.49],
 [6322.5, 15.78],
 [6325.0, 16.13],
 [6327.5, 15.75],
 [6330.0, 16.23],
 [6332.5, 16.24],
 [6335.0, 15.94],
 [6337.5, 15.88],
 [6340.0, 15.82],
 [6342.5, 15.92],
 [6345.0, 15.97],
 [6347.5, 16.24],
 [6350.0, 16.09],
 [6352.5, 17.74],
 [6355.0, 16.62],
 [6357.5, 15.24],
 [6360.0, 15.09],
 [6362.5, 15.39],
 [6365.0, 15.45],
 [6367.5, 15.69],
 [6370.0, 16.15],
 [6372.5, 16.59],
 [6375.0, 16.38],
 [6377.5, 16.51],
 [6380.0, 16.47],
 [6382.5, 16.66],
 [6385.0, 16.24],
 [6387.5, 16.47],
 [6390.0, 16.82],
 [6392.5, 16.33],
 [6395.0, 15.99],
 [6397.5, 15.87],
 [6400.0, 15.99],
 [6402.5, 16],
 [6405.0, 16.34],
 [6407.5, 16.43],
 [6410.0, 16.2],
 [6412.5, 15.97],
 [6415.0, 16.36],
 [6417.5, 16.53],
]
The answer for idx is 0.3 Ang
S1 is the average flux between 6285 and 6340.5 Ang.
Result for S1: 15.8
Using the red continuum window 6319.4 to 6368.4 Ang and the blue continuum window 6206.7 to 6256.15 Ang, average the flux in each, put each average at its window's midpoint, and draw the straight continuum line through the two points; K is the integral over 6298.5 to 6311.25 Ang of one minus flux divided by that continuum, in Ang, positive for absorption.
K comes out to 0.0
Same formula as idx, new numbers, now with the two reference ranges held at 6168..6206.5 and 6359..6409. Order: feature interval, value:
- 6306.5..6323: 0.0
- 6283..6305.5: 0.3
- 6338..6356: -0.3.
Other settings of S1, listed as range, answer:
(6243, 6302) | 15.5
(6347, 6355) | 16.7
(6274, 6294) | 15.8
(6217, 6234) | 15.2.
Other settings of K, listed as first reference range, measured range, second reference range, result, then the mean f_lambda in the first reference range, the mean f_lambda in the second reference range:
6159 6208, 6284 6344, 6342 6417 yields 0.4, 15.5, 16.2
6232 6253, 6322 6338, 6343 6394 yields -0.1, 15.2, 16.2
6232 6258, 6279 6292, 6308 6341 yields -0.3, 15.1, 16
